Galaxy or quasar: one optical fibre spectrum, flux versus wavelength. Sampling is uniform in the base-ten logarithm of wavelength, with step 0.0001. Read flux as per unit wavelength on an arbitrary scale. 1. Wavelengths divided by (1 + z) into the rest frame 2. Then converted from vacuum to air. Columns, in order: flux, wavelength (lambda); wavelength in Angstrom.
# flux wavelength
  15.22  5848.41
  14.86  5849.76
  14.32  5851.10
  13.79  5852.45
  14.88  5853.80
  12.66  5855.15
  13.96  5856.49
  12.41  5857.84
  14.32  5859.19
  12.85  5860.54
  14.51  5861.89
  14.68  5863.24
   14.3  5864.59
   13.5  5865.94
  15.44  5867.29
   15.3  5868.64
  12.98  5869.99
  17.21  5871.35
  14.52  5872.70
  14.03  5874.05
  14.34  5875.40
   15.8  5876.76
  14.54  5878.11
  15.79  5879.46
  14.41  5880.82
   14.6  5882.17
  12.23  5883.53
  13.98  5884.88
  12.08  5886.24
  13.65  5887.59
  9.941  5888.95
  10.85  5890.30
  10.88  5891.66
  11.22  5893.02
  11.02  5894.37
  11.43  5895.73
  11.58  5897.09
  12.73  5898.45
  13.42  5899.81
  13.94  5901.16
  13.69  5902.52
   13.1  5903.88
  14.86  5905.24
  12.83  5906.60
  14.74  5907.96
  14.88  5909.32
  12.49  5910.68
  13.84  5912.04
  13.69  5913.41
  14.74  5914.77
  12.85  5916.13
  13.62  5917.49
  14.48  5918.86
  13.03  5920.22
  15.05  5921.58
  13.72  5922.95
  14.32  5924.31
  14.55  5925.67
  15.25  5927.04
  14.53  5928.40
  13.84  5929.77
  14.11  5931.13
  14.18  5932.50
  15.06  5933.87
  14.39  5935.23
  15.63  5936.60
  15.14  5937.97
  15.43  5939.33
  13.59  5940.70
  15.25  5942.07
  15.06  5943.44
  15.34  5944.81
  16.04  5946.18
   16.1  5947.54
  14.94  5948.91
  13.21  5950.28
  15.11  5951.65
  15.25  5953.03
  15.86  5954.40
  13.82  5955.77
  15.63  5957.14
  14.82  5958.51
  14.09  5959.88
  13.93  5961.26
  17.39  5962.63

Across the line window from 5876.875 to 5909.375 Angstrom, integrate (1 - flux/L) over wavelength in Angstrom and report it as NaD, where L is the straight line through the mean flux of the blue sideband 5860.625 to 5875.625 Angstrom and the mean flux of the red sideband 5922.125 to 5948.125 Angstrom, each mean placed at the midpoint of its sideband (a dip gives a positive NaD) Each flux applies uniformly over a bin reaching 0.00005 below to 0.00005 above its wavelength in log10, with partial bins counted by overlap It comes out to 3.6 Angstrom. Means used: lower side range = 14.6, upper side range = 14.8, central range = 13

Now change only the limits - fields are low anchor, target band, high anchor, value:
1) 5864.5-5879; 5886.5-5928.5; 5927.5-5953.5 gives 4.5 Angstrom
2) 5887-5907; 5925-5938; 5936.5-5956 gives -0.4 Angstrom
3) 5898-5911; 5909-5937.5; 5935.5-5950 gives 0.5 Angstrom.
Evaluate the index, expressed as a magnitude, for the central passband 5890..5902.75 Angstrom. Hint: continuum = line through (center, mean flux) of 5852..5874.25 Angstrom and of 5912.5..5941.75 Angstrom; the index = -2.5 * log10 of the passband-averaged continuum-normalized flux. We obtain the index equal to 0.18 mag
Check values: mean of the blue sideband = 14.2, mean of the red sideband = 14.3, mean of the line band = 12.1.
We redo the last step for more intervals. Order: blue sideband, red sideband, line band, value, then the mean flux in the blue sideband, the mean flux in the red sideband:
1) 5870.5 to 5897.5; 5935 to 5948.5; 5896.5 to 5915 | 0.03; 13.2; 15.2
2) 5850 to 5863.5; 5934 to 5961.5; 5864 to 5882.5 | -0.05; 13.9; 14.9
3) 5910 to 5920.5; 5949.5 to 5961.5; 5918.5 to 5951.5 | -0.04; 13.6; 14.7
